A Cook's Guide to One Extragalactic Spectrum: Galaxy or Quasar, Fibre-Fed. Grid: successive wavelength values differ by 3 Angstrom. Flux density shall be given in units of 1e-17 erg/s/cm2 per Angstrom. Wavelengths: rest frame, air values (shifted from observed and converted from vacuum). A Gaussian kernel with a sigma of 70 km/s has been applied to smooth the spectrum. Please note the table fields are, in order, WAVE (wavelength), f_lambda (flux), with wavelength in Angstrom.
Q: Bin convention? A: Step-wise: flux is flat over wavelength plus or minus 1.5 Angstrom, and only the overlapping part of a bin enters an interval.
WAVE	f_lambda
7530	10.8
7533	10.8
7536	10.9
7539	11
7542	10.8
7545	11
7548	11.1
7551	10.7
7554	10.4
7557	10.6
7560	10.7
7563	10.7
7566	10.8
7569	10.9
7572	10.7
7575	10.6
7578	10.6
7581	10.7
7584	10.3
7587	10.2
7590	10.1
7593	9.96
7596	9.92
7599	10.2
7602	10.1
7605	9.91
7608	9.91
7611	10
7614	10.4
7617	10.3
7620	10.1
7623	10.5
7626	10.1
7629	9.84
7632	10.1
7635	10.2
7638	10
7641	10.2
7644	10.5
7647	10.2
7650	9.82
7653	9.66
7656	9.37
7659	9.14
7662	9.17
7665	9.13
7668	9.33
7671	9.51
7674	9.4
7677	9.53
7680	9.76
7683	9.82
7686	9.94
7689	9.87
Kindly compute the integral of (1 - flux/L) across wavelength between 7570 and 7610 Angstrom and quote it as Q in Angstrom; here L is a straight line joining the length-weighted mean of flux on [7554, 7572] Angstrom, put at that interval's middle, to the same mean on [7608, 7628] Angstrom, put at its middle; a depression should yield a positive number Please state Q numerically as 0.8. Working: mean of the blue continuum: 10.7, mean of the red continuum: 10.2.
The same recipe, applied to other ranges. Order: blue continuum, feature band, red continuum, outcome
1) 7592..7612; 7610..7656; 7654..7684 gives -1.8 Angstrom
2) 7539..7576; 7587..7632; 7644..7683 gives 0.3 Angstrom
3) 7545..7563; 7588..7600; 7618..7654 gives 0.4 Angstrom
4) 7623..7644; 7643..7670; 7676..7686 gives 1.0 Angstrom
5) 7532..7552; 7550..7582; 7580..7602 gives -0.4 Angstrom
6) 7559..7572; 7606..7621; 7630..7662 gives 0.2 Angstrom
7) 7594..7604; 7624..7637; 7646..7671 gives -0.4 Angstrom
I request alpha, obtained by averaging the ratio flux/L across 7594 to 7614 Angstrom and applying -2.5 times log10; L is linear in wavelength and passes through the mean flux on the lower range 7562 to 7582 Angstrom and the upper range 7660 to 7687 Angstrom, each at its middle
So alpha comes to 0.03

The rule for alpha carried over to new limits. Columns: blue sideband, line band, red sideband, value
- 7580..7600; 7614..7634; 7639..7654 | -0.005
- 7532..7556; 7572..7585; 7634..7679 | -0.010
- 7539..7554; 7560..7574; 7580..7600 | -0.022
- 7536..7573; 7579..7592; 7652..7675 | 0.006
